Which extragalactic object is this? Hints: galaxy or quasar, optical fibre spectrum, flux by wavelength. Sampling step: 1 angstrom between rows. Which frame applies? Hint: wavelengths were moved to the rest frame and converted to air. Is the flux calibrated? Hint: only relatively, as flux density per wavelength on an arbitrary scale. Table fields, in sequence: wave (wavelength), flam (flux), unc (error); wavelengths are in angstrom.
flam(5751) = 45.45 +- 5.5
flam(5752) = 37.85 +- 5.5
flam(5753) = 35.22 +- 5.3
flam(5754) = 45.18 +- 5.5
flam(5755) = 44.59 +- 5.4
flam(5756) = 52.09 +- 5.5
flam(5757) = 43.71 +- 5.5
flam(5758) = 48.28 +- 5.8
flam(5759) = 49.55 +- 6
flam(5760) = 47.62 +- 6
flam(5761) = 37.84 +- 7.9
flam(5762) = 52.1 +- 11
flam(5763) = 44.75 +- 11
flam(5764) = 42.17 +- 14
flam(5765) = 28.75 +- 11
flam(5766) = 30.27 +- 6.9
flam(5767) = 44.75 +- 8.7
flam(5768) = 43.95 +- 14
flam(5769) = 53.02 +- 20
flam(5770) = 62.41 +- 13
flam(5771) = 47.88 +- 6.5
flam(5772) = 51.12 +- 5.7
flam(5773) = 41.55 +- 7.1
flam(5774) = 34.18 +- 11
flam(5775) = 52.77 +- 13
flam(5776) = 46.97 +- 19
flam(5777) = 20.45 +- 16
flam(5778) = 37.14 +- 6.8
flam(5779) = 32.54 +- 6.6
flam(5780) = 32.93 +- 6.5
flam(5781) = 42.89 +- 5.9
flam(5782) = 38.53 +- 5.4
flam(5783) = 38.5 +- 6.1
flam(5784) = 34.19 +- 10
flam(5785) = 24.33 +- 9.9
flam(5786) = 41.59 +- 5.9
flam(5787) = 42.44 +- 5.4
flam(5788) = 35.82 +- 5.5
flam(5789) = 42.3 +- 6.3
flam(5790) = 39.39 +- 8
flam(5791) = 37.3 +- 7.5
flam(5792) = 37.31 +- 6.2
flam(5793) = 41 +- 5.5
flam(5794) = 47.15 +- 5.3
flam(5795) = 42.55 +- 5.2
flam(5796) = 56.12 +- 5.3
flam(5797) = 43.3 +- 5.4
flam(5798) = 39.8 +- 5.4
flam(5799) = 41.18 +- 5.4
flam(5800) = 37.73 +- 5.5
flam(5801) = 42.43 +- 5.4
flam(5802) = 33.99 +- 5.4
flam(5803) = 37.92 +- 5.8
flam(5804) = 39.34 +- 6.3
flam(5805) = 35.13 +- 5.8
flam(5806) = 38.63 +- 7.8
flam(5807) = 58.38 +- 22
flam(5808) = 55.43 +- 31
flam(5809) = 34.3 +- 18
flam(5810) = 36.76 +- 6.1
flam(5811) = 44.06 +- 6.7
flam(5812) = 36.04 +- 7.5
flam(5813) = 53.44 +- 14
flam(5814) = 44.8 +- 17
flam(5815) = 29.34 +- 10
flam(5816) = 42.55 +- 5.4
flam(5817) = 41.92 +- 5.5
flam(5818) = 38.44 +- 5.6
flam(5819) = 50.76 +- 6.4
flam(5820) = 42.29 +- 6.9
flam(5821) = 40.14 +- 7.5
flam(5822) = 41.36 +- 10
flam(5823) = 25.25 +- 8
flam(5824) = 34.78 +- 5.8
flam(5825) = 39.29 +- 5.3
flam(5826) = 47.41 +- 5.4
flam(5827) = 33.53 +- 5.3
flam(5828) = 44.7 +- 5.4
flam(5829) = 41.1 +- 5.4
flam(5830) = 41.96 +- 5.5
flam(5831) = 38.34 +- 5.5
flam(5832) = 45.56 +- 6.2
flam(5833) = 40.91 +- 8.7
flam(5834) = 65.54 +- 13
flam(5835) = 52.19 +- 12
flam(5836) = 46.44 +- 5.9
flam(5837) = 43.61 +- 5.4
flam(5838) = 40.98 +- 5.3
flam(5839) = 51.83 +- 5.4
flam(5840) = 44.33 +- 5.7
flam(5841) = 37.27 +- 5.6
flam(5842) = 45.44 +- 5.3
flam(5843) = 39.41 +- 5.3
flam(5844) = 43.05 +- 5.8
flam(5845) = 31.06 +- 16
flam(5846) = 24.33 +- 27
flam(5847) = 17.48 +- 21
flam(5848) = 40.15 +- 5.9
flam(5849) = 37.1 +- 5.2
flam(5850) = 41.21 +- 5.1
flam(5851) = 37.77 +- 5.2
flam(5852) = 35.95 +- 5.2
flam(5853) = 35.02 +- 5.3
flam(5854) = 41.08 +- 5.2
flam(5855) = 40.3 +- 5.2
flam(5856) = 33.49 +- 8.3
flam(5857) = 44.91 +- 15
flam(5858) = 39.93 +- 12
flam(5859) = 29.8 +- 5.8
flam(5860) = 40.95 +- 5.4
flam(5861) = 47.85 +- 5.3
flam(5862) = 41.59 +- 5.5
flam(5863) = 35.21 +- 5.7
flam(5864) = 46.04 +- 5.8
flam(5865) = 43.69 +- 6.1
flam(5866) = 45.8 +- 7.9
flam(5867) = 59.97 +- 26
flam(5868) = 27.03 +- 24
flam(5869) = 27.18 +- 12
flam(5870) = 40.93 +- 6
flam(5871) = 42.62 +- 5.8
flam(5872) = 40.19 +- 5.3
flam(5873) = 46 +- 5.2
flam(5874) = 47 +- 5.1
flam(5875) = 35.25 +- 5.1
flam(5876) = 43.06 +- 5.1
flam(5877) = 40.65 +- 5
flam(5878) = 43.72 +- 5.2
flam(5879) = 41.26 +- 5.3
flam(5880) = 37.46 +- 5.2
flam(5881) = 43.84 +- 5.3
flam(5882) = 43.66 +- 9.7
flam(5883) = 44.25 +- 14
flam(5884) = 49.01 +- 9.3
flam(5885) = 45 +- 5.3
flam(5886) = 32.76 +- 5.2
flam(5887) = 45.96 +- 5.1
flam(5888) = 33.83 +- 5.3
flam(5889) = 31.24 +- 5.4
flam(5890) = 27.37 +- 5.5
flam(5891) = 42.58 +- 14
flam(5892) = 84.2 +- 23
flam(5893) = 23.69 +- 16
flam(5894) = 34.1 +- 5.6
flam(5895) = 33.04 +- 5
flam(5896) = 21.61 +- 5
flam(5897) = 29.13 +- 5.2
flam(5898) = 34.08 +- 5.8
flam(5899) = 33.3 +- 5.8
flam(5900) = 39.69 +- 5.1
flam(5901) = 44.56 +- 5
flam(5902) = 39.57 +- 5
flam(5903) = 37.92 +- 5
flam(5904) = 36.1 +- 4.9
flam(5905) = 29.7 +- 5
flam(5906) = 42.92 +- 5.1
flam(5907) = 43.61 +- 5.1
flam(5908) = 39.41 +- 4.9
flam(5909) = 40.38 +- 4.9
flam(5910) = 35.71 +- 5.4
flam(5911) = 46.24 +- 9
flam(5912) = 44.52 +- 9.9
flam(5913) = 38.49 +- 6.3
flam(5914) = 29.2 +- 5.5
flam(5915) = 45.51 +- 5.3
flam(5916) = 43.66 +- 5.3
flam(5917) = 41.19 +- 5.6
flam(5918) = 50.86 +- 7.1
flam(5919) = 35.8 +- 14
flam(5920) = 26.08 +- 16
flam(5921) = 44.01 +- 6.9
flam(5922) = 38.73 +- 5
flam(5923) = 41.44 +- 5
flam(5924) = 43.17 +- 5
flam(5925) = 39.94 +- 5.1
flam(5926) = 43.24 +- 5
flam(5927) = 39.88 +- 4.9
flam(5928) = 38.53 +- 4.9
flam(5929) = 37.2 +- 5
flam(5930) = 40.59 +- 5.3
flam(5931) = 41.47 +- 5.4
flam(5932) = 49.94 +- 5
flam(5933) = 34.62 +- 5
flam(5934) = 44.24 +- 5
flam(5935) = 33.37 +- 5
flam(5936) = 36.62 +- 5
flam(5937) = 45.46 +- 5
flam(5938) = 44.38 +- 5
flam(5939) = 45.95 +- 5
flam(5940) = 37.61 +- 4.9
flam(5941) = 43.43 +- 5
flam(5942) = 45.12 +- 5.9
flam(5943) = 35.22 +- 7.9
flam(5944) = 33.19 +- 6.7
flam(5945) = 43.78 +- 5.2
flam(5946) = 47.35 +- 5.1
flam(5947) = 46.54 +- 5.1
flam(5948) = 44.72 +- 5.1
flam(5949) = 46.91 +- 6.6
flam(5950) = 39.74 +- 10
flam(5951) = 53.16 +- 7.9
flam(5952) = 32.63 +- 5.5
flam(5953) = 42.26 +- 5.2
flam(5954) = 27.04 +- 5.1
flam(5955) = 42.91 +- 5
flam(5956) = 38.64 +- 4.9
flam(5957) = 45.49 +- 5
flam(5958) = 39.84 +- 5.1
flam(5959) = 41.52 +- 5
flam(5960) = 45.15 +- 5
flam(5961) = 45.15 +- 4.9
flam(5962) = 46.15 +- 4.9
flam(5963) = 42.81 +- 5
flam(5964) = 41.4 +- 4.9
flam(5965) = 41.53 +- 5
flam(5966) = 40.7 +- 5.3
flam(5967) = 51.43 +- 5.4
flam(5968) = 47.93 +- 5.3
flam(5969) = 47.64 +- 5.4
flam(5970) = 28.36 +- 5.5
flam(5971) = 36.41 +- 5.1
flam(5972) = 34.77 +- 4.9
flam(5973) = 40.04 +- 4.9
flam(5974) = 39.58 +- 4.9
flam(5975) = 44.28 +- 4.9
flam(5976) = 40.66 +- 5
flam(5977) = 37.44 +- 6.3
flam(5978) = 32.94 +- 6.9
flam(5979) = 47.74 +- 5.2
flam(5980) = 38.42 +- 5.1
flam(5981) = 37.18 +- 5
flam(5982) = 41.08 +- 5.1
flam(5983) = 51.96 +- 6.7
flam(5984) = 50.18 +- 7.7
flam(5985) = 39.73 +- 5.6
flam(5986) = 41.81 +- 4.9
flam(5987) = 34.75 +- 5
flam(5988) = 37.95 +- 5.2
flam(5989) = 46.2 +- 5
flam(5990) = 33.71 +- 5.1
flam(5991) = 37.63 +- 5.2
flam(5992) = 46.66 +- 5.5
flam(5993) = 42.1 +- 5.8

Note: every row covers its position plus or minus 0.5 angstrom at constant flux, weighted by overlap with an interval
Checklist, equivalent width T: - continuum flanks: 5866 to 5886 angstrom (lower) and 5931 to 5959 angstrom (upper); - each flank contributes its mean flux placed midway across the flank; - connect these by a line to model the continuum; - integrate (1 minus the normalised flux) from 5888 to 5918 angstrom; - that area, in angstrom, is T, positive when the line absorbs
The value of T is 2.3 angstrom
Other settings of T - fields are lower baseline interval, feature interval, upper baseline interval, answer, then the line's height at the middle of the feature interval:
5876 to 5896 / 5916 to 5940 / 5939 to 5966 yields 0.4 angstrom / 41.4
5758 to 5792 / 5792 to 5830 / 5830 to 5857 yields -0.6 angstrom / 40.7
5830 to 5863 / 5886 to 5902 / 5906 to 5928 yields 1.3 angstrom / 40.5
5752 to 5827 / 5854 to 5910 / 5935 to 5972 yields 2.6 angstrom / 41.7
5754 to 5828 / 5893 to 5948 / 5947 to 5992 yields 2.7 angstrom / 41.4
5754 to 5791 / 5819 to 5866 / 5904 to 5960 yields 1.0 angstrom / 41.3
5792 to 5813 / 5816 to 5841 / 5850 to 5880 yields -0.9 angstrom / 41.5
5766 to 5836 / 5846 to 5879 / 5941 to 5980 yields 1.7 angstrom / 41.6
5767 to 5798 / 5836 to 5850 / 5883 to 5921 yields 0.5 angstrom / 40.1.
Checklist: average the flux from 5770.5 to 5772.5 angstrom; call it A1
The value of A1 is 49.5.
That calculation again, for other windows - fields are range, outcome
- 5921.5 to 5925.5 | 40.8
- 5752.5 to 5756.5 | 44.3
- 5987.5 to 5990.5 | 39.3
